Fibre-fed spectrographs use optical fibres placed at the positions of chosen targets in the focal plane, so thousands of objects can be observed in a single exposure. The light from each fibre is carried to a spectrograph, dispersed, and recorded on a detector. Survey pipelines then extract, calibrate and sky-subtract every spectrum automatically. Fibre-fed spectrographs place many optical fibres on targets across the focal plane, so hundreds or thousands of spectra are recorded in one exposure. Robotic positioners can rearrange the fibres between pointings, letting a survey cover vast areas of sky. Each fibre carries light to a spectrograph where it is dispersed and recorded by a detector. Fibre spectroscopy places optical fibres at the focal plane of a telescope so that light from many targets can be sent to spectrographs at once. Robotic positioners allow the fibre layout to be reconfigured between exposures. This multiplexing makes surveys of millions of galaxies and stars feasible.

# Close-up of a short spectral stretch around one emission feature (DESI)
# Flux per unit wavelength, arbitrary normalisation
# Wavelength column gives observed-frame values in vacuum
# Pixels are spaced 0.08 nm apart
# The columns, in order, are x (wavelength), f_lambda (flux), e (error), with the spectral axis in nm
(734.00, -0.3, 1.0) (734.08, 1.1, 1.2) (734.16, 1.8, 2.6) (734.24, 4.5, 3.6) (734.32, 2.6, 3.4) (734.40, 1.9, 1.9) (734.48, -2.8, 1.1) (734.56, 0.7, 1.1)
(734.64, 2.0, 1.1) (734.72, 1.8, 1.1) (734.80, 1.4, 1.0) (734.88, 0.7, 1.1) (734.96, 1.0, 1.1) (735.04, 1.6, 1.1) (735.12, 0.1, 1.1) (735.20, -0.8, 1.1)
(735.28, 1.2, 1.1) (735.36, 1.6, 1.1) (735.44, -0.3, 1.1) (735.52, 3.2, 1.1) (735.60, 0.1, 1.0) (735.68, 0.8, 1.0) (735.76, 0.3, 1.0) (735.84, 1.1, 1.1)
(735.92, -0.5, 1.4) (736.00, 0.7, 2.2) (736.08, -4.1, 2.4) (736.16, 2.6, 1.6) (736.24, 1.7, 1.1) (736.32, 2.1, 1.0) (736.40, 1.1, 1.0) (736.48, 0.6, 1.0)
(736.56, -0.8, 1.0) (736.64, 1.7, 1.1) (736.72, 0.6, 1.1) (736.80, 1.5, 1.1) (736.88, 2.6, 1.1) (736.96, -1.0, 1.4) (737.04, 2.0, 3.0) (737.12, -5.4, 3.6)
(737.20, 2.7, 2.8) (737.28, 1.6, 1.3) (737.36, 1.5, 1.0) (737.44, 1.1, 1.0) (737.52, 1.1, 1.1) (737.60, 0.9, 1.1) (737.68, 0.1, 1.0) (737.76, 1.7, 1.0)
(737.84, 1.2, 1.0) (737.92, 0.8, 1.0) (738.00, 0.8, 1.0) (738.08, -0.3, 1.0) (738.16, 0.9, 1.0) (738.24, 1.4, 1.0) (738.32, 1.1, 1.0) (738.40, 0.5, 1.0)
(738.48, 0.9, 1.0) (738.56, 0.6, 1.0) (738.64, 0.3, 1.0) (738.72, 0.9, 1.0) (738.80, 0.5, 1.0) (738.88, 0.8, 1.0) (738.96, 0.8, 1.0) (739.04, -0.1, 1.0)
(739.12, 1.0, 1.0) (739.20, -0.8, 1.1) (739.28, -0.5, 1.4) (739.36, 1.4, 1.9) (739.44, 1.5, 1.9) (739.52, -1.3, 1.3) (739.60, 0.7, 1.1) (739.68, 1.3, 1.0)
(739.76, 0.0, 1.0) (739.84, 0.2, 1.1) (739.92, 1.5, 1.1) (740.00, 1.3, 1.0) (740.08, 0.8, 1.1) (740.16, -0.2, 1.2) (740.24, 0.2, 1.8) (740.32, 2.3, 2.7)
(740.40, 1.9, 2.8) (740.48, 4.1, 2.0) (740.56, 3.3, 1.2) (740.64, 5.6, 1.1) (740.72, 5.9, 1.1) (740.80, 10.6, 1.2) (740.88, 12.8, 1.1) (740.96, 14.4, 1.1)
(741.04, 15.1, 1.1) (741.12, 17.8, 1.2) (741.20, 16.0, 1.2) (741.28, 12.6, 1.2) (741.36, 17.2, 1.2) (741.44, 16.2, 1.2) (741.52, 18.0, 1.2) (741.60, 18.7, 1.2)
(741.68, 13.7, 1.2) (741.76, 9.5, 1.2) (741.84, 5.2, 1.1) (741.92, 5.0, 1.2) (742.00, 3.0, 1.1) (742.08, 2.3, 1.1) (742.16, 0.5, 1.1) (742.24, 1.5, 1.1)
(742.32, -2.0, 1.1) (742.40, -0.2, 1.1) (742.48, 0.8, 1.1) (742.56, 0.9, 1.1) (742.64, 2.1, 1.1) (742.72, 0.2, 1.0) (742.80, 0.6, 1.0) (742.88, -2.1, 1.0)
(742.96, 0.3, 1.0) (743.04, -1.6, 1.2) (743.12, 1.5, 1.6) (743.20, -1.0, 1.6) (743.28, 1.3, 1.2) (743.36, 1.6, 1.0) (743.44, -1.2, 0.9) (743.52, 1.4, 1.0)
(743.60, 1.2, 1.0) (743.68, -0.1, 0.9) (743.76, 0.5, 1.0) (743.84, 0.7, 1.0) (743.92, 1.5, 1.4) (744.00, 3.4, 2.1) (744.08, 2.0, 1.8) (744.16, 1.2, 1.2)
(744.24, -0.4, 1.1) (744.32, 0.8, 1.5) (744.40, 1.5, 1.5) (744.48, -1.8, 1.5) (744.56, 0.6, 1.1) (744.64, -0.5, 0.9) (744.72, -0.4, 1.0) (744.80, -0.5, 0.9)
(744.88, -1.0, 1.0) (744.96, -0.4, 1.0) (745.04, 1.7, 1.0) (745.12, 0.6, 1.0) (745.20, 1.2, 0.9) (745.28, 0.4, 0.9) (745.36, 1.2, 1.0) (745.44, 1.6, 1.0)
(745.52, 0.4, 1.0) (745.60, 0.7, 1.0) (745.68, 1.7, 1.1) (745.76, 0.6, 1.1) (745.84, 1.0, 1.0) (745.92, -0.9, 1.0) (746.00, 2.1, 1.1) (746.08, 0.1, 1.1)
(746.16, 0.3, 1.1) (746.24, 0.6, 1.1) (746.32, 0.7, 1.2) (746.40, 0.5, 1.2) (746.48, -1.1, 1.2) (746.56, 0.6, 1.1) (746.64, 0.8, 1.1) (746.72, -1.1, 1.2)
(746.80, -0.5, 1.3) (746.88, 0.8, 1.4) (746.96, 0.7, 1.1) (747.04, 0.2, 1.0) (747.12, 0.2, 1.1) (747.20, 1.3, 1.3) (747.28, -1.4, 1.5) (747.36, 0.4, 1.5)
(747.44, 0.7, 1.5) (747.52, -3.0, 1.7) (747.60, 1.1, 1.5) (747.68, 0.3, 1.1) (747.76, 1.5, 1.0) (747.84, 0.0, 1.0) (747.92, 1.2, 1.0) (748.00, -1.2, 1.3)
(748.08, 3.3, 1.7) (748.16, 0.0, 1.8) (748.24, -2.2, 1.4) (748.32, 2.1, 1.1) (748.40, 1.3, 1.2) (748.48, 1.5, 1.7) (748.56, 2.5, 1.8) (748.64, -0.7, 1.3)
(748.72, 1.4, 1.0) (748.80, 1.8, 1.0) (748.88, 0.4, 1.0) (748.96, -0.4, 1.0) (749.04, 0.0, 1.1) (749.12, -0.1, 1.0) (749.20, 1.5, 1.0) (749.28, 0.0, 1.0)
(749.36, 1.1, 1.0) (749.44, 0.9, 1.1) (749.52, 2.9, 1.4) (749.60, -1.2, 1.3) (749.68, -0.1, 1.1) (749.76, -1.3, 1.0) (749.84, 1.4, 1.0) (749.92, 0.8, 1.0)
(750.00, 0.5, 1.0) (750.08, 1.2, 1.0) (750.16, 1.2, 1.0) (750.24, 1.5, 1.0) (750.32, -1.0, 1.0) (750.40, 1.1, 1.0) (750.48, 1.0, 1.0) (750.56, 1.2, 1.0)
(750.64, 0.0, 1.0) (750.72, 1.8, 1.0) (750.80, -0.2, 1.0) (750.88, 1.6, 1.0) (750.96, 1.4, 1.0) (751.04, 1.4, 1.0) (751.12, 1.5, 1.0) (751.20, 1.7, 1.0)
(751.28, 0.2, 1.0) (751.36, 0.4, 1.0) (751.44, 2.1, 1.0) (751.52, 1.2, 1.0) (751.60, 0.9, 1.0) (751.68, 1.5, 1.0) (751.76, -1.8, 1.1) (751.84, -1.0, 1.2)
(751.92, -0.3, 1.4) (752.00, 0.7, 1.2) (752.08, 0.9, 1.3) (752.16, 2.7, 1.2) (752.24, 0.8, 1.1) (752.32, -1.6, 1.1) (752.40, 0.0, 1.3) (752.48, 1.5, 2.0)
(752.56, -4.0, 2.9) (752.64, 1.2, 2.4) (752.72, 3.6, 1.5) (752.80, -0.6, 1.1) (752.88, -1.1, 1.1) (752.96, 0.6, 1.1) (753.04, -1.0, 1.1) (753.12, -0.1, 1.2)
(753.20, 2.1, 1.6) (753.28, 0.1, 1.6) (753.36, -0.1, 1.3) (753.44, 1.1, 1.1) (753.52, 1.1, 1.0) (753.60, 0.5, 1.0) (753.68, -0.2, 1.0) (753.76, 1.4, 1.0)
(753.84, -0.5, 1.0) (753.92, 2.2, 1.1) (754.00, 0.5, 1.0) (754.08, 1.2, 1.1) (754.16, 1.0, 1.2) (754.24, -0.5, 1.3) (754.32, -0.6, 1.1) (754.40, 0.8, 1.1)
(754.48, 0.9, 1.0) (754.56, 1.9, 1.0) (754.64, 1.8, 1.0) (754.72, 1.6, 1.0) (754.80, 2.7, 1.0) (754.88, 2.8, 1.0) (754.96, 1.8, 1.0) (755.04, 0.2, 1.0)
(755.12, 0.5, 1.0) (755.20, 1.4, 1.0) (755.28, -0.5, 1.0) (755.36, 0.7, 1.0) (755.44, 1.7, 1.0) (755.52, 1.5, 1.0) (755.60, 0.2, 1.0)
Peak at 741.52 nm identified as [O II] 3727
